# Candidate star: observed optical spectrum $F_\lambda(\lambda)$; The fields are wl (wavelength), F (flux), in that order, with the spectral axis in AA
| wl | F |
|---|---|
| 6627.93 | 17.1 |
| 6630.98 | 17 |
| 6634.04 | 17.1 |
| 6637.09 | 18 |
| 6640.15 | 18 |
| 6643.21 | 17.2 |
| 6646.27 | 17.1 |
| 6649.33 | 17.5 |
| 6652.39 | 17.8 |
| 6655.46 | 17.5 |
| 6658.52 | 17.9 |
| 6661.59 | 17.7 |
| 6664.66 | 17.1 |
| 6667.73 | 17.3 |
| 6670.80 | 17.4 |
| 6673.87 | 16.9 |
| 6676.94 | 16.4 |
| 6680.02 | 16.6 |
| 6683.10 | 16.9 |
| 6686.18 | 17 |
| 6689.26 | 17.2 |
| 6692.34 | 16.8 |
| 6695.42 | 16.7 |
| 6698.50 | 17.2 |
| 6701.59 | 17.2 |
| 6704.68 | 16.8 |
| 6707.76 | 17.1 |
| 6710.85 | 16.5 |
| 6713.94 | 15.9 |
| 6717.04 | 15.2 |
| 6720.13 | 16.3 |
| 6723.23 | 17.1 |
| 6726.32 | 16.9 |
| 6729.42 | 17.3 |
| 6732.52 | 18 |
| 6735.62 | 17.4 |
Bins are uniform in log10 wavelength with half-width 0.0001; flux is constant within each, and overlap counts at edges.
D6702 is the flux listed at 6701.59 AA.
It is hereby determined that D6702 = 17.2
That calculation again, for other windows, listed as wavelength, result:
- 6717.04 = 15.2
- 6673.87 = 16.9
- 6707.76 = 17.1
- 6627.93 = 17.1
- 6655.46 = 17.5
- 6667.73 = 17.3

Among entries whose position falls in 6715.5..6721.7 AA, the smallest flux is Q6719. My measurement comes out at 15.2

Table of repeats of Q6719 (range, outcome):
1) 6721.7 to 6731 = 16.9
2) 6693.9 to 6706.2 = 16.7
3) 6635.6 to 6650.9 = 17.1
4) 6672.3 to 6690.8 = 16.4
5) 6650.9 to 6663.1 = 17.5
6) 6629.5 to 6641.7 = 17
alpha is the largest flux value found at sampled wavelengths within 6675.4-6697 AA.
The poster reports 17.2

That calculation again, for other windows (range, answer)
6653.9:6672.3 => 17.9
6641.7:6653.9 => 17.8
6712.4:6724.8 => 17.1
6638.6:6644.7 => 18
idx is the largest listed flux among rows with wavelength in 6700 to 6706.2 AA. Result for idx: 17.2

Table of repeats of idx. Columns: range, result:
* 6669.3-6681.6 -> 17.4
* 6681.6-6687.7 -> 17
